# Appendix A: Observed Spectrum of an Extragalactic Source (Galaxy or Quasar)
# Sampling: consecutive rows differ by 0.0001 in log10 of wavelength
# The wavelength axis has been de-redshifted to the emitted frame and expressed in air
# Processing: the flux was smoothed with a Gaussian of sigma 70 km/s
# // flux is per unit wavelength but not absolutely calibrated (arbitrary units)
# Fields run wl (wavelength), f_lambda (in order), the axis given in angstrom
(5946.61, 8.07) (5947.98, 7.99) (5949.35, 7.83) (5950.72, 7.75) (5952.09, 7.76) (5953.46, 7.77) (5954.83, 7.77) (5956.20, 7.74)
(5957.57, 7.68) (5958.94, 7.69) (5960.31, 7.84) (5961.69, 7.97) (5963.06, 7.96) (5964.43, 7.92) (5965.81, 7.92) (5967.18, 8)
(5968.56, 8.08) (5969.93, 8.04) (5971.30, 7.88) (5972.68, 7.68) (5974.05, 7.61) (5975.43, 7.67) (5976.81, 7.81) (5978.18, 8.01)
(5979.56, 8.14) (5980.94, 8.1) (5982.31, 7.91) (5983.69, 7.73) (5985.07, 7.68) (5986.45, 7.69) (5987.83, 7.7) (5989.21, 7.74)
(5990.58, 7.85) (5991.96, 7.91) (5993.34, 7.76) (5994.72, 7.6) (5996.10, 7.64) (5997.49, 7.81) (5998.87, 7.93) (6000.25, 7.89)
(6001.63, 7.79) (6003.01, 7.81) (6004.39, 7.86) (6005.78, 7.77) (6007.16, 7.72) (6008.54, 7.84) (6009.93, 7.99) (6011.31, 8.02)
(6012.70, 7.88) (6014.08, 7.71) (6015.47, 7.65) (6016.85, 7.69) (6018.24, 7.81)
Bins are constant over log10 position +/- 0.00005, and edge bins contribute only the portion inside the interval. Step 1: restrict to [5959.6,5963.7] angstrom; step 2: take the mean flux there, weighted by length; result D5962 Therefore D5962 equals 7.92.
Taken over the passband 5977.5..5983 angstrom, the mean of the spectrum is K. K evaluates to 8.04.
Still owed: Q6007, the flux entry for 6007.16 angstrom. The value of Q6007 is 7.72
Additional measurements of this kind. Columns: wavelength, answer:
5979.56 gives 8.14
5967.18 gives 8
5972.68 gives 7.68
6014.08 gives 7.71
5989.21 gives 7.74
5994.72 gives 7.6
